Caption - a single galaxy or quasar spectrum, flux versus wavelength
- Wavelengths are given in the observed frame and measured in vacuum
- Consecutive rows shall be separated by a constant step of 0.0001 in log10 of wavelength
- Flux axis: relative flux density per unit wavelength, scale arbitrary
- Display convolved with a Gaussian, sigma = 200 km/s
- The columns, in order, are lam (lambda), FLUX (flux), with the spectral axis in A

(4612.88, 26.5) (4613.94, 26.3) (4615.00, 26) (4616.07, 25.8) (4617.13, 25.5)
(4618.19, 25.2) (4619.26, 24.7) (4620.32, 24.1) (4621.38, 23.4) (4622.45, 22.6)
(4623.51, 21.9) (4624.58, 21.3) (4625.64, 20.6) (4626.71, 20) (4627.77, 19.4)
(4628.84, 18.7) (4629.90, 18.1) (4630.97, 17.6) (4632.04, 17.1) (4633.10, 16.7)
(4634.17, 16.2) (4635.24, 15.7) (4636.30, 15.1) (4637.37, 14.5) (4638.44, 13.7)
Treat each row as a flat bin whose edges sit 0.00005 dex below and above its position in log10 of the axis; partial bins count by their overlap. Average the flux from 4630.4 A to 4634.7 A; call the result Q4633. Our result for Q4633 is 16.9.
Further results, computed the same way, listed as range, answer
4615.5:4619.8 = 25.3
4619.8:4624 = 23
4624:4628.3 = 20.3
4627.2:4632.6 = 18.2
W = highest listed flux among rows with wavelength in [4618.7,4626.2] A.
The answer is 24.7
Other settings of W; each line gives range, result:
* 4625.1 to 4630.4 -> 20.6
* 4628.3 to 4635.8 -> 18.7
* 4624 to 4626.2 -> 21.3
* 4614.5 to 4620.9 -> 26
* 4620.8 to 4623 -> 23.4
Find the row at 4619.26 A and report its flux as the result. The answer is 24.7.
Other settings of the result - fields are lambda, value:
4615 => 26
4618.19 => 25.2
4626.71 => 20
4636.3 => 15.1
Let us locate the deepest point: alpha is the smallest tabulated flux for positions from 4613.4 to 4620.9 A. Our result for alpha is 24.1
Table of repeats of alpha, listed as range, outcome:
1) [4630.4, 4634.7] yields 16.2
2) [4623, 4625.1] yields 21.3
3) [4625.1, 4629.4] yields 18.7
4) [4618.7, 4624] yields 21.9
